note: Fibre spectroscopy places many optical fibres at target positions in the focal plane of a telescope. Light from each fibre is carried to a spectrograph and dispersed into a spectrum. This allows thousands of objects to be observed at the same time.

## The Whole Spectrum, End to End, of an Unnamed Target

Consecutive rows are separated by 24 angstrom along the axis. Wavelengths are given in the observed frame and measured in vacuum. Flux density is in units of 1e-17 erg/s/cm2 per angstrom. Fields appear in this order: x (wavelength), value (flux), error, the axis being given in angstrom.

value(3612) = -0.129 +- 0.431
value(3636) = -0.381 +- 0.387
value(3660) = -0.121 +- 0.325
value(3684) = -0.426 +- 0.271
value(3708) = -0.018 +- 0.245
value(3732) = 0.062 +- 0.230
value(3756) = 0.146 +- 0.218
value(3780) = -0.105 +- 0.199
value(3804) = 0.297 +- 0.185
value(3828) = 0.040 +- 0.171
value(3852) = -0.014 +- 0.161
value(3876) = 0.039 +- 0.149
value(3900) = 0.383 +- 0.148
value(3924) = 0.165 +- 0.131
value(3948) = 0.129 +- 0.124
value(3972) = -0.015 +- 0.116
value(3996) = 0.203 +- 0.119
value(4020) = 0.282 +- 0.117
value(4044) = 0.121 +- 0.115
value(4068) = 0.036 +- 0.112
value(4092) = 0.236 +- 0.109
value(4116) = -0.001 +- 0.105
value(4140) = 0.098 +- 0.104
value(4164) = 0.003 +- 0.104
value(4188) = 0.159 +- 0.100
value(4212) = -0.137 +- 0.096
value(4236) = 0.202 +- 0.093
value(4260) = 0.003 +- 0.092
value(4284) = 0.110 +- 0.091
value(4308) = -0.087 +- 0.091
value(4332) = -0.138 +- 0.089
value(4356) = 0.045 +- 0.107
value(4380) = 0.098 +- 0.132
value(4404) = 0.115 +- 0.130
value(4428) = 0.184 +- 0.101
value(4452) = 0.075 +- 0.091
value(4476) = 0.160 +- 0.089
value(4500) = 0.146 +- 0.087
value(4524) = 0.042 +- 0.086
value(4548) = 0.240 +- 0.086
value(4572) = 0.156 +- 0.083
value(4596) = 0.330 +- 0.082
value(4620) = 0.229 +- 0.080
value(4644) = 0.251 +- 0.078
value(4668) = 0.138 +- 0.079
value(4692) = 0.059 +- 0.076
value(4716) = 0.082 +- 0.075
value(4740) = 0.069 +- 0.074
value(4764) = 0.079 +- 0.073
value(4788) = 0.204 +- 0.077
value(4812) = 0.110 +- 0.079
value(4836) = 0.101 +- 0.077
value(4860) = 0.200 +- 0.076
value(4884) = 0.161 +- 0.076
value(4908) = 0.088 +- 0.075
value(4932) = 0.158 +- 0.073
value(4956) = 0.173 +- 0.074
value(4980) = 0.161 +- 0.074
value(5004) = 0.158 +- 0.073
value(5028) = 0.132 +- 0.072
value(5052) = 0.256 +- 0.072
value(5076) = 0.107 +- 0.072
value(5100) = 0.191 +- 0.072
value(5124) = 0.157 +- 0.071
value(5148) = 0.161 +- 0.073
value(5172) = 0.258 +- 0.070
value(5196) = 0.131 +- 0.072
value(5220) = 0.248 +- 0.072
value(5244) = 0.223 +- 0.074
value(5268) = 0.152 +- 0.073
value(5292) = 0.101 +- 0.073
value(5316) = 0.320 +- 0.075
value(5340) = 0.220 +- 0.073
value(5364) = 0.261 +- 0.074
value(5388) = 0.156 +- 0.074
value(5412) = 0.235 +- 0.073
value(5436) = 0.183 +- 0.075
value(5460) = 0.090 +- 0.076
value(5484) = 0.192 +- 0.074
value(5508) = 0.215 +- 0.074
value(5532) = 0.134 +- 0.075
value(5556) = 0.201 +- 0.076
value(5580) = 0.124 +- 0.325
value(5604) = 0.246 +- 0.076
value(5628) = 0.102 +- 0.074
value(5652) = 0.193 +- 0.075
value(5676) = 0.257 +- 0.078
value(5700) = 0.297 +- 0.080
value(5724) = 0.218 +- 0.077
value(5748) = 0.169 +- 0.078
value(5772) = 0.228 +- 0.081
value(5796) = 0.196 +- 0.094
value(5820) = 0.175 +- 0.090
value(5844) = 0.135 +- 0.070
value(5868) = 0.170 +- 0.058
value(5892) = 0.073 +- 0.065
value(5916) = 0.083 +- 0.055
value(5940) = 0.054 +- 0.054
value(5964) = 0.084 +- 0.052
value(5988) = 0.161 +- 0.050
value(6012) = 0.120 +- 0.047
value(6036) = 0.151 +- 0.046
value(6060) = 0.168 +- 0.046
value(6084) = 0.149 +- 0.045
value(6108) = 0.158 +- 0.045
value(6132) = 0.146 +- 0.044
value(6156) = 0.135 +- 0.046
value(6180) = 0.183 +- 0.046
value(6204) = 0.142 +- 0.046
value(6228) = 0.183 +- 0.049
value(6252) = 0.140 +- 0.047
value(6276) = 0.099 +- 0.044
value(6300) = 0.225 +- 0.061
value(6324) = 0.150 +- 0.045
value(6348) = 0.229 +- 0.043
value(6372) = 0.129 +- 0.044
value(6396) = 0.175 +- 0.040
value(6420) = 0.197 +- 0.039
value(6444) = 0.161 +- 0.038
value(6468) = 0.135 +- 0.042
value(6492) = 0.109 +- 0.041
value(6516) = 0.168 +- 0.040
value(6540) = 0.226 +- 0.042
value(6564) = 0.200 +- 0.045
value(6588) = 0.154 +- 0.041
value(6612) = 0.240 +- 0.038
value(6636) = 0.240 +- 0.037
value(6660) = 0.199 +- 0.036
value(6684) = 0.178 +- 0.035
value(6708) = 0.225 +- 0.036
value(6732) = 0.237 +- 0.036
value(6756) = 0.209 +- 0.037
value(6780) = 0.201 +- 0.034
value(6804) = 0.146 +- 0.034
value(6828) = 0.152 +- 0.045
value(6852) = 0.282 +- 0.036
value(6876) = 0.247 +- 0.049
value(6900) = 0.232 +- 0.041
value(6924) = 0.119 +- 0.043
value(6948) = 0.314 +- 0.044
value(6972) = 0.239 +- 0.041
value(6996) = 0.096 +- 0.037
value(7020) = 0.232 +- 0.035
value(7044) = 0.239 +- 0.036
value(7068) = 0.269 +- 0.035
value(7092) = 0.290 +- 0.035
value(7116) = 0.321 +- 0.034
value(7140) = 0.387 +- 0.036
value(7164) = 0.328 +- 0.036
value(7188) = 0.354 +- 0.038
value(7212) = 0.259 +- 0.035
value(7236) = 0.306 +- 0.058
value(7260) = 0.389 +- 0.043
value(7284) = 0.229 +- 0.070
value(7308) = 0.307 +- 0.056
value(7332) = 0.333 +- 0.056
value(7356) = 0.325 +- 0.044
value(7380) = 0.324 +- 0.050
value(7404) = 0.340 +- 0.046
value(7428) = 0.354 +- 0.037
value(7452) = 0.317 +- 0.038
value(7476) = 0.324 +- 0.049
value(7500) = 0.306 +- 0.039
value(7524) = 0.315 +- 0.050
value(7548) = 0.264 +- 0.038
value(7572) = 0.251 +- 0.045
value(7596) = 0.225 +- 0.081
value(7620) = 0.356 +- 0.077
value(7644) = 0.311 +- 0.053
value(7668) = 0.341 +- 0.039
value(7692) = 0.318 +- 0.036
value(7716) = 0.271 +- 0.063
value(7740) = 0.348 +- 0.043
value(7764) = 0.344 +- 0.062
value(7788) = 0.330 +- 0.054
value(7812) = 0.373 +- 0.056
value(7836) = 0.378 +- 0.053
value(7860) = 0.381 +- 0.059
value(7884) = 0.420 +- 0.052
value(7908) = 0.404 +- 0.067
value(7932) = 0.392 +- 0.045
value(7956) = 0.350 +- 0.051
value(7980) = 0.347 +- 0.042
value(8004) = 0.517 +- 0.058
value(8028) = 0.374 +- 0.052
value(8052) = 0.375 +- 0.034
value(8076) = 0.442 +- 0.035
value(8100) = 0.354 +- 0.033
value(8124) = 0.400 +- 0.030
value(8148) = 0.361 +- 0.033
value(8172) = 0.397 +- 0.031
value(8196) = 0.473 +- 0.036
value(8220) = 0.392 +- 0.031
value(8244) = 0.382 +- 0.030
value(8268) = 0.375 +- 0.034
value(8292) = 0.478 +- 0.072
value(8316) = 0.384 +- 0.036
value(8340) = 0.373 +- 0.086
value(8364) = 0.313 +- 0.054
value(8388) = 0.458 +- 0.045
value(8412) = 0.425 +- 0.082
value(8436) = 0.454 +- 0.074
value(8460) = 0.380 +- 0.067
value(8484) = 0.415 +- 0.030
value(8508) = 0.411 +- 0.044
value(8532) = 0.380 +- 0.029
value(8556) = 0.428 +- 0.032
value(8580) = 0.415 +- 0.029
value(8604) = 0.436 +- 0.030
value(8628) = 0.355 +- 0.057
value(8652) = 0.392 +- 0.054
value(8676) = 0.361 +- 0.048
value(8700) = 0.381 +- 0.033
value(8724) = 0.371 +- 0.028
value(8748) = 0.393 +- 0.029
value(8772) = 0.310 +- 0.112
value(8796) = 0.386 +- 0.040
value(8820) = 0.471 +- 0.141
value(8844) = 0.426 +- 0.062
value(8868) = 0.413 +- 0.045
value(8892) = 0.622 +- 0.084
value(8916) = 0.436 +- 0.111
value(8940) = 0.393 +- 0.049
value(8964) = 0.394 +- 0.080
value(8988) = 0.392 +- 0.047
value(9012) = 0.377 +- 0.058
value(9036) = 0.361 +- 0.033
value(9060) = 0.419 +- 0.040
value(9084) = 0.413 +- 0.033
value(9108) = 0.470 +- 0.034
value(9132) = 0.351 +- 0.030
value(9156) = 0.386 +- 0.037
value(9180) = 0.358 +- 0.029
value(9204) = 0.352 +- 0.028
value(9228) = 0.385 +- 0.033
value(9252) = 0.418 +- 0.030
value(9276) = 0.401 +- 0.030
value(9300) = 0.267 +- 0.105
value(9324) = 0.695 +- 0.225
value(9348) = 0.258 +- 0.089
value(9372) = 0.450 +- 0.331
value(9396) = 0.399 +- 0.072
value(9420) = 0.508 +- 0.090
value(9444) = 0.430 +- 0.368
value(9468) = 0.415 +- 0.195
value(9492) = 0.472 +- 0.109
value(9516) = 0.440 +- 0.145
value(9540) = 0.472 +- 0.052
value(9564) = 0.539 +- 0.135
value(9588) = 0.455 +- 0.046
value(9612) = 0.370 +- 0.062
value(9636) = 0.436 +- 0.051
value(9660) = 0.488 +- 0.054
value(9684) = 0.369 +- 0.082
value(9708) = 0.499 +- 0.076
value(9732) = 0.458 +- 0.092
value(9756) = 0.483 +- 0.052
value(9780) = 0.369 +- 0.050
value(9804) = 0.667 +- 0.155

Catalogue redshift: 0.778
